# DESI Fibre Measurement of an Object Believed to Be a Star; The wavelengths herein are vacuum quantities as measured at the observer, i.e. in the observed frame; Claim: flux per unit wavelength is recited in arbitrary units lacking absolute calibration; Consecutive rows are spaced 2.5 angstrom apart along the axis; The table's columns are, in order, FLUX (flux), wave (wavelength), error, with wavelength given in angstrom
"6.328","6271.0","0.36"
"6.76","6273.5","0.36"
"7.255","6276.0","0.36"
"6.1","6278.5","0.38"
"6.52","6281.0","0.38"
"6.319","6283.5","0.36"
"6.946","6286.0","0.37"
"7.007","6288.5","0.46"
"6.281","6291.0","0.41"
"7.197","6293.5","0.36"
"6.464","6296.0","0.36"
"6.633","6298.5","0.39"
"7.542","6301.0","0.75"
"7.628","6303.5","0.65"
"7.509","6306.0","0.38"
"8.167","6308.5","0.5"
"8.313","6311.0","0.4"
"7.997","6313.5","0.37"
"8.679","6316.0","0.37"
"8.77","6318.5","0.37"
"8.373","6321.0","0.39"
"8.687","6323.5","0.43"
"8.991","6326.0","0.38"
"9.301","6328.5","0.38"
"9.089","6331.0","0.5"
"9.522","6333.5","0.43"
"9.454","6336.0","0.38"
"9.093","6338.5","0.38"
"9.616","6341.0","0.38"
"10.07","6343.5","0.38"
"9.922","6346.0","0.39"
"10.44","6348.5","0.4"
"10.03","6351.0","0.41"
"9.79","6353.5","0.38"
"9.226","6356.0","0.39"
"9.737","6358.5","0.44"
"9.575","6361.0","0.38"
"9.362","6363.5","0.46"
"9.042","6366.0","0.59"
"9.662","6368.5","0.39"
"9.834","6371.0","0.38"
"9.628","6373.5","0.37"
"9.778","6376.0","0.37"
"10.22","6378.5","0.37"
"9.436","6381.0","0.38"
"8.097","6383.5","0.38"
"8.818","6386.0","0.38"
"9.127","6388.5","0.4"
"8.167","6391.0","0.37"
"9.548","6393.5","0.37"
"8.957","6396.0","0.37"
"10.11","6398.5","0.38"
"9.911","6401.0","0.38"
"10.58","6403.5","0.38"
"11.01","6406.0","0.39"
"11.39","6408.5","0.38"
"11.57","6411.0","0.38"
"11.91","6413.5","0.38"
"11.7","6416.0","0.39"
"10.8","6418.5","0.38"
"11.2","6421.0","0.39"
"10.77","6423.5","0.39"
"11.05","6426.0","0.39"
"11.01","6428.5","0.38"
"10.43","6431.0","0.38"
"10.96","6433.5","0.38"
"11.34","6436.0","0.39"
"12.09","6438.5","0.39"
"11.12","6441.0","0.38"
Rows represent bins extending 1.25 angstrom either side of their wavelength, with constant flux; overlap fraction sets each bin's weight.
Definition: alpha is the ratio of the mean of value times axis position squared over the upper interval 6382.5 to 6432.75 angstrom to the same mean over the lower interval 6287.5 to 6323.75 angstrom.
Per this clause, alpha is 1.39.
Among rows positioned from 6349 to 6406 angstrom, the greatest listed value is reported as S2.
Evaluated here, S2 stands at 11.01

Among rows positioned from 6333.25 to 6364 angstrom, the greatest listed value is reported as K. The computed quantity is 10.44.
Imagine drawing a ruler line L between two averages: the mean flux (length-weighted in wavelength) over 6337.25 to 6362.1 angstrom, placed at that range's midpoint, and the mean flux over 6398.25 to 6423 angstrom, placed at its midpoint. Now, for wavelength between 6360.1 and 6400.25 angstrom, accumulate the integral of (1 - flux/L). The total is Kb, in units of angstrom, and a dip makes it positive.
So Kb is 4.06 angstrom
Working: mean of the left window 9.75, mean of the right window 11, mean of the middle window 9.34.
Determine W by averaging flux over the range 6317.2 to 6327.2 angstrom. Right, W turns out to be 8.7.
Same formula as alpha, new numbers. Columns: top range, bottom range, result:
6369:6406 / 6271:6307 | 1.43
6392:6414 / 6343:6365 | 1.09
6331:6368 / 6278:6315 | 1.37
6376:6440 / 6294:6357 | 1.22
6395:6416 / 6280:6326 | 1.47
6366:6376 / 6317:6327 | 1.12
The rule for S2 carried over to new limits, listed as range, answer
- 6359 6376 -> 9.834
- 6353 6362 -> 9.79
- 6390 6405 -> 10.58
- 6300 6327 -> 8.991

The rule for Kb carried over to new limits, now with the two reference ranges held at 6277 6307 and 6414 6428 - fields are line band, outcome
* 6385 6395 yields 1.2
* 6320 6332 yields -1.4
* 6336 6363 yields -3.0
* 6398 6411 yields -0.2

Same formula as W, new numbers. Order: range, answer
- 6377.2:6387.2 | 9.15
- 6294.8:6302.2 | 6.88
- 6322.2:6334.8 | 9.12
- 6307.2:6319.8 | 8.38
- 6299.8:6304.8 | 7.58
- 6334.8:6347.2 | 9.63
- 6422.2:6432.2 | 10.8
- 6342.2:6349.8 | 10.1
